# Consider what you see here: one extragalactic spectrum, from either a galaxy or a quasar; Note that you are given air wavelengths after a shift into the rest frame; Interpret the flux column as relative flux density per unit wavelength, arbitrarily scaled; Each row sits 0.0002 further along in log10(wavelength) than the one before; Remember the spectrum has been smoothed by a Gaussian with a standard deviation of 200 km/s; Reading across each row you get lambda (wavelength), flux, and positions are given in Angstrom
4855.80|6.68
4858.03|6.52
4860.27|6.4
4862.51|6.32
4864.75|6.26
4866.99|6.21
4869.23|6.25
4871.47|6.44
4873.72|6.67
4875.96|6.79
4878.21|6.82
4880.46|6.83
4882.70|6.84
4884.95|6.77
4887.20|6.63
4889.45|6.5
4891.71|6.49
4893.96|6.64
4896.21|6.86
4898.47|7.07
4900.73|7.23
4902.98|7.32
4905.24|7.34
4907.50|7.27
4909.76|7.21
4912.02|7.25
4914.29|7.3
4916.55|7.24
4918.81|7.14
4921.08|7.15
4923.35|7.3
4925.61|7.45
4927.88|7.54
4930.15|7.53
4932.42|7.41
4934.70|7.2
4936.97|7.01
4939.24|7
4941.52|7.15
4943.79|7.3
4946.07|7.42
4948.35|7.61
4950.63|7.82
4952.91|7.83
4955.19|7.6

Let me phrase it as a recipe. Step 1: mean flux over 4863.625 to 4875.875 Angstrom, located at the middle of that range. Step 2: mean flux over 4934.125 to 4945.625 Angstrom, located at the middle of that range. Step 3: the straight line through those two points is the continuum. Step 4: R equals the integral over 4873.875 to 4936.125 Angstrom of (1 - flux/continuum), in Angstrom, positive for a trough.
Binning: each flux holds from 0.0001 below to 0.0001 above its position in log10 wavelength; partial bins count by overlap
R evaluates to -2.7 Angstrom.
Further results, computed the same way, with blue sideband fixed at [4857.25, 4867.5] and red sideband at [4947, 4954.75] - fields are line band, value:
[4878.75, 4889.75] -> -0.1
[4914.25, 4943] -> 0.5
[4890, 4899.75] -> 0.1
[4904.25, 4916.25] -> -0.3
